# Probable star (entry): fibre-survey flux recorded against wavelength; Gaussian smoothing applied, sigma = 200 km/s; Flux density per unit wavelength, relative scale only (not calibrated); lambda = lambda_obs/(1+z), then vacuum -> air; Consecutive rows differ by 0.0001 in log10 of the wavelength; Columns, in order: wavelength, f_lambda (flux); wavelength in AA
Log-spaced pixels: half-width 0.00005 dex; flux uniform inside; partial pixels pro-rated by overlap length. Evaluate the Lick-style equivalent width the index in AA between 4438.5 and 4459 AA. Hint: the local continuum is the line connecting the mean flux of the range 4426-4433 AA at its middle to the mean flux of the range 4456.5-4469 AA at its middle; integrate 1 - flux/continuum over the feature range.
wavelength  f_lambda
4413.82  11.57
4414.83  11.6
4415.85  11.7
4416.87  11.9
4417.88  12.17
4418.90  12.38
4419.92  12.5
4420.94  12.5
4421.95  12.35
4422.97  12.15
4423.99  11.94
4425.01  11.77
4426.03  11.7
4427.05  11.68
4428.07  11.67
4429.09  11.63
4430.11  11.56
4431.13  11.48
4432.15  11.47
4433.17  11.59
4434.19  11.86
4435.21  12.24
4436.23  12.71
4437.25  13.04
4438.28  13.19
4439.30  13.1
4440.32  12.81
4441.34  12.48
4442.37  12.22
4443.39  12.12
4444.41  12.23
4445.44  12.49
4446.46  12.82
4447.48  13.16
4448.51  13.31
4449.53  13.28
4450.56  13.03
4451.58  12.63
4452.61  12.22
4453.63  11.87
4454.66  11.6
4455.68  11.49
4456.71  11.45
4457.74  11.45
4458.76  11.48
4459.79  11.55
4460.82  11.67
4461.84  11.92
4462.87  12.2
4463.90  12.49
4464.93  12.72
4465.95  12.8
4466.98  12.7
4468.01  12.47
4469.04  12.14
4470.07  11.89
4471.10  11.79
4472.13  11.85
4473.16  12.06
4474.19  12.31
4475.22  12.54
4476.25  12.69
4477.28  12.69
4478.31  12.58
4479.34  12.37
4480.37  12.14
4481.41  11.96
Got -0.9 AA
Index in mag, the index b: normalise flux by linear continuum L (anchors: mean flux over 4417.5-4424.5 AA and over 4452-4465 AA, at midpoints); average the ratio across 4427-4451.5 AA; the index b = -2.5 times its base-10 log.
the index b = -0.03 mag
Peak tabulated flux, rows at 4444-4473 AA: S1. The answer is 13.31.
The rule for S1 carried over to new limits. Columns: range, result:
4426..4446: 13.19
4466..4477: 12.7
